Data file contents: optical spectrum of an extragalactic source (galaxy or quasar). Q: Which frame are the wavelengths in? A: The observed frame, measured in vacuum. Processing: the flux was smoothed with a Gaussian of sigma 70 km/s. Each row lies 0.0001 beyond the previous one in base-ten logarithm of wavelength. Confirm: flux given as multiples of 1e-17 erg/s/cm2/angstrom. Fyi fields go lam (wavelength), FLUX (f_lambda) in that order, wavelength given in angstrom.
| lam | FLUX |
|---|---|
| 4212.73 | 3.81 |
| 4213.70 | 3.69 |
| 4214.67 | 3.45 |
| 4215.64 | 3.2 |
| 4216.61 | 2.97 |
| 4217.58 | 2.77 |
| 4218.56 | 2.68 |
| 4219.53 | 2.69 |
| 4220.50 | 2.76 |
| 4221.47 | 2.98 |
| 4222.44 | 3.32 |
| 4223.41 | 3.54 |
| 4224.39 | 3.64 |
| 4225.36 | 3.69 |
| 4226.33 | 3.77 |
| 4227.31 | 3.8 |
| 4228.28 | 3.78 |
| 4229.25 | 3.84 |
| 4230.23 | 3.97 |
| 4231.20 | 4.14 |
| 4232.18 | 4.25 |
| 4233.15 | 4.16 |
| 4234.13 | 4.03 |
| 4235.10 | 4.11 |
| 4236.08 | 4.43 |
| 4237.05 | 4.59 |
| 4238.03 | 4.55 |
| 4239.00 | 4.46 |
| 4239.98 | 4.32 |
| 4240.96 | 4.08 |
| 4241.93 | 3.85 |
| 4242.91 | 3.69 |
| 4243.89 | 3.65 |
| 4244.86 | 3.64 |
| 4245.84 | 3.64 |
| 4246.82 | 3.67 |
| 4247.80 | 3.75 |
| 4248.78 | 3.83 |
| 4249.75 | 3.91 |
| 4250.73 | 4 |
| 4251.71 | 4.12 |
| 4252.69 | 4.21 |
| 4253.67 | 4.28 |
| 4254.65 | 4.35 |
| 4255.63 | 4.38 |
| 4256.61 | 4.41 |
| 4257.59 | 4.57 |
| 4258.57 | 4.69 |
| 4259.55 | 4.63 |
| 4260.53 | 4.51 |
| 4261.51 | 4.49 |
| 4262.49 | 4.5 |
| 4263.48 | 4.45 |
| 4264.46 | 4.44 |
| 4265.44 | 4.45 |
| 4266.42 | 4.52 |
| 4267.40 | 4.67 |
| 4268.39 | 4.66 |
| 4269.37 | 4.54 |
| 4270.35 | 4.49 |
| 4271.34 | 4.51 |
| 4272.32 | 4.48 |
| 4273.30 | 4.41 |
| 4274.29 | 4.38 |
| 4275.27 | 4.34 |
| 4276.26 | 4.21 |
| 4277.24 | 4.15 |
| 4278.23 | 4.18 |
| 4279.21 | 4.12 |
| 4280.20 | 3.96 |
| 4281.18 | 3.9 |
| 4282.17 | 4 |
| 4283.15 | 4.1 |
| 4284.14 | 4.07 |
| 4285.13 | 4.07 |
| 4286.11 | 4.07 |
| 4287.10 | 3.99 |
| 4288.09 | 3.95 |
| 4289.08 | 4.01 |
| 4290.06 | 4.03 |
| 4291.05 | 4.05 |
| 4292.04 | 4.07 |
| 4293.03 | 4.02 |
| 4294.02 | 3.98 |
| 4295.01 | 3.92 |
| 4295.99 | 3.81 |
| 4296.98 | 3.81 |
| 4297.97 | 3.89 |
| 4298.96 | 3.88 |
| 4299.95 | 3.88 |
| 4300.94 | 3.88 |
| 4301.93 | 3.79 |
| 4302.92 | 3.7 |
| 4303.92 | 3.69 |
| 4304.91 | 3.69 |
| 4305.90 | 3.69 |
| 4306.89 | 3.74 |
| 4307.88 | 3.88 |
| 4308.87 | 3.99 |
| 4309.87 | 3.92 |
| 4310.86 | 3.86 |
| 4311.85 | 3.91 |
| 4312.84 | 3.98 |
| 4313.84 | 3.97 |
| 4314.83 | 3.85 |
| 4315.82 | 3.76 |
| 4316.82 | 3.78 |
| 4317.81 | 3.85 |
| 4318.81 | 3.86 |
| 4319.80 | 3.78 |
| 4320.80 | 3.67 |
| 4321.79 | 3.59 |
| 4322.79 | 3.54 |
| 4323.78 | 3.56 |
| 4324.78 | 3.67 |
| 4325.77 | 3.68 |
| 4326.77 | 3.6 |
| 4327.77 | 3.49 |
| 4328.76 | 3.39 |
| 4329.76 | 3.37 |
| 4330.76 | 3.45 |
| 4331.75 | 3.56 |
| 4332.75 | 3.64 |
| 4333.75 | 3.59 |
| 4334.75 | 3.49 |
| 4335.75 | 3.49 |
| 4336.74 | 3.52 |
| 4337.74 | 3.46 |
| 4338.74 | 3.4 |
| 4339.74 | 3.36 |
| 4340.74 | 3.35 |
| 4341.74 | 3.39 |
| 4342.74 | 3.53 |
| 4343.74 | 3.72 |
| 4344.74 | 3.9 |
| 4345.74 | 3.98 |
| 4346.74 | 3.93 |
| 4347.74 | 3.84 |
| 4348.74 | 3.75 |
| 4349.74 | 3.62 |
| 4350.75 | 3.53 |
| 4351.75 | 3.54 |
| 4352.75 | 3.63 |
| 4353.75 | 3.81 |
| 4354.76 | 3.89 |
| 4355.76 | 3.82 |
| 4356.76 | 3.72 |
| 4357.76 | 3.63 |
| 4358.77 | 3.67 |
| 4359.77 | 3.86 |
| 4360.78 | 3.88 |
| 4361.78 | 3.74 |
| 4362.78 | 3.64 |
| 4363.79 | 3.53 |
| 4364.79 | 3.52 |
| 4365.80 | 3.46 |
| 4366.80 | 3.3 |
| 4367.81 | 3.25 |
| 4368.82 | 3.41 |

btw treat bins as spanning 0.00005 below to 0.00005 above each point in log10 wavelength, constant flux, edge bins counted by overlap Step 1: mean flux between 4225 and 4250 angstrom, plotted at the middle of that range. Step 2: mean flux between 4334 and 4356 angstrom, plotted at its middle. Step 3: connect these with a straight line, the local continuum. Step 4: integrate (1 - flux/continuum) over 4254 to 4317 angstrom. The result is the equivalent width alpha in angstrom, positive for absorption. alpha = -4.9 angstrom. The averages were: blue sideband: 3.99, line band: 4.13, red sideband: 3.63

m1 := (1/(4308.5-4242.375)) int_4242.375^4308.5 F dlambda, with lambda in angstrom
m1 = 4.11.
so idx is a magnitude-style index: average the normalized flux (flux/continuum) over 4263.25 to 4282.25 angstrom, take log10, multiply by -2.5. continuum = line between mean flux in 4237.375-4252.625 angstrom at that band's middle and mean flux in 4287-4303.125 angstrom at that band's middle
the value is -0.11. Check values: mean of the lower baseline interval 3.96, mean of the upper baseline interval 3.92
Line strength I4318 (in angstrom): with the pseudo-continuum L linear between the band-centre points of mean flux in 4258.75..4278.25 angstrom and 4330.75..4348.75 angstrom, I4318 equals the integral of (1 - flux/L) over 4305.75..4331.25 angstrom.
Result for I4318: 0.9 angstrom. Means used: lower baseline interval 4.46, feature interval 3.72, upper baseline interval 3.6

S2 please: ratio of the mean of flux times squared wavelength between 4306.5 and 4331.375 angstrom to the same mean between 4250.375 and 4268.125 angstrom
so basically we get 0.9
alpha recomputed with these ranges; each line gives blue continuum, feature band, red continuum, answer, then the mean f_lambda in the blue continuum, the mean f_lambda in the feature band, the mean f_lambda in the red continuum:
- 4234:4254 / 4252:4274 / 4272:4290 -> -2.1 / 4.04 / 4.48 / 4.13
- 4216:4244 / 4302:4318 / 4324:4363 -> -0.7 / 3.74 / 3.83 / 3.63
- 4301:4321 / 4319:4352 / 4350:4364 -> 1.5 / 3.82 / 3.59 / 3.71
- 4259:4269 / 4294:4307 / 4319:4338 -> 0.6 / 4.53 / 3.81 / 3.56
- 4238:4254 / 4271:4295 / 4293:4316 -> -1.4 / 3.96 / 4.12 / 3.85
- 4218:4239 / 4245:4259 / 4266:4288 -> -0.4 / 3.76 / 4.11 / 4.26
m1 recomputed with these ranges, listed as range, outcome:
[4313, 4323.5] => 3.77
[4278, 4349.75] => 3.78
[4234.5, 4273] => 4.27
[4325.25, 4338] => 3.52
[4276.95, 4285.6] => 4.06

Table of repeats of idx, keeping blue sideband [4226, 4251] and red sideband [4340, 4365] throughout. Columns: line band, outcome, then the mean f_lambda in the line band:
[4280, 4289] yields -0.04 mag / 4.01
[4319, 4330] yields 0.05 mag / 3.59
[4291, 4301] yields -0.02 mag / 3.92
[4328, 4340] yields 0.08 mag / 3.48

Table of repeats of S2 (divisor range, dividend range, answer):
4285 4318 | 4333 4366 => 0.96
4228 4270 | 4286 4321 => 0.94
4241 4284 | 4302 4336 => 0.90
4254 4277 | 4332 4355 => 0.84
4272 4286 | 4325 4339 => 0.87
